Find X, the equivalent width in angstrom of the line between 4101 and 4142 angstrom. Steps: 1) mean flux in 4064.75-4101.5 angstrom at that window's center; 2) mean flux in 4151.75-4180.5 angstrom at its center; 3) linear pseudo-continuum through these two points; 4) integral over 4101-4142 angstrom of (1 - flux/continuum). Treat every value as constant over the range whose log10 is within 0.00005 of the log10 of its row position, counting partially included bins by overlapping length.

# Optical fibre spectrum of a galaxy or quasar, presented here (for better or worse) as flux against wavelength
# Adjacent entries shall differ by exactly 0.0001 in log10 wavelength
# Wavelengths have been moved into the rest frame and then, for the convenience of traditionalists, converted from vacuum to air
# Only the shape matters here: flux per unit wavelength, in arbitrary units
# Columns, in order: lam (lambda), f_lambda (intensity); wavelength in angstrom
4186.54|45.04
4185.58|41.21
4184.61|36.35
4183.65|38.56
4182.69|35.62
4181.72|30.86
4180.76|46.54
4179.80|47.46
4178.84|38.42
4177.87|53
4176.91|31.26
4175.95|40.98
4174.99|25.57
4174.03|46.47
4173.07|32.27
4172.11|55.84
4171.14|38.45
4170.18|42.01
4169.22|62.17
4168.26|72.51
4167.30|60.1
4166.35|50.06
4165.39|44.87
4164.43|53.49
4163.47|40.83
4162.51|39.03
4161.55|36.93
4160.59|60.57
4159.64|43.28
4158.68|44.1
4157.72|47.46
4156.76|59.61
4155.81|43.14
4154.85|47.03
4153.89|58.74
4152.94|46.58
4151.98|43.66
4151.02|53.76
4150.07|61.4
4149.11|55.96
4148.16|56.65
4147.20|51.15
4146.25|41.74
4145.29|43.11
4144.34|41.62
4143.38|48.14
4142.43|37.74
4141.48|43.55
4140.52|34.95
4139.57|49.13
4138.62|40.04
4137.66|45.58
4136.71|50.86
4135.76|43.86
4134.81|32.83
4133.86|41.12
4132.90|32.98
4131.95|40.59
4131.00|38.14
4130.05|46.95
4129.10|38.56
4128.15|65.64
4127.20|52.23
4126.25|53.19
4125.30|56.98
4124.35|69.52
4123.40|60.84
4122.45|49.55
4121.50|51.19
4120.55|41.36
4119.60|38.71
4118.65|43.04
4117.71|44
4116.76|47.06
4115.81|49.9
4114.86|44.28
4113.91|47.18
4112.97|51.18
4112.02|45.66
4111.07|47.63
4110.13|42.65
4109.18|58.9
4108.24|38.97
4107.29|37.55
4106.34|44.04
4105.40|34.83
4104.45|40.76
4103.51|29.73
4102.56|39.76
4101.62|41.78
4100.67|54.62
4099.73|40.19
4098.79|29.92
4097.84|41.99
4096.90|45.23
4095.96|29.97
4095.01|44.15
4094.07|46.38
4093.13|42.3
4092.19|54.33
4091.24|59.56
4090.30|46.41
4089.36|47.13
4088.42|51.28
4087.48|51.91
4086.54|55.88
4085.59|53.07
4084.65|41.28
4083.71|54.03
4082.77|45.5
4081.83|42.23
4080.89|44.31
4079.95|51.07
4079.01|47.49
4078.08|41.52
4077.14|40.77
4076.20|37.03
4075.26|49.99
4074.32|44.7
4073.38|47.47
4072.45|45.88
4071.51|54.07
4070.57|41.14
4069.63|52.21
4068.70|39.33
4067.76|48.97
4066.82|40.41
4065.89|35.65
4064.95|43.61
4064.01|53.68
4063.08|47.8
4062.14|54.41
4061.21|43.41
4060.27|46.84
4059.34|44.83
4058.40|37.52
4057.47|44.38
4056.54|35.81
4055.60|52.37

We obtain 0.8 angstrom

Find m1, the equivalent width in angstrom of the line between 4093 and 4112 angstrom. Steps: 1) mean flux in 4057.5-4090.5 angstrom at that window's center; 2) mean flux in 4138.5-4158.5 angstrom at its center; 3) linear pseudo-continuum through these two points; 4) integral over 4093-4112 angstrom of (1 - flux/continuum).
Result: 2.15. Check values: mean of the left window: 46.3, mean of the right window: 48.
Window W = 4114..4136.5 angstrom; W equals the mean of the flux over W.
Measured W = 47.1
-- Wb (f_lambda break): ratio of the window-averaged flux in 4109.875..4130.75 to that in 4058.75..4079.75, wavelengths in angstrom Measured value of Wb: 1.08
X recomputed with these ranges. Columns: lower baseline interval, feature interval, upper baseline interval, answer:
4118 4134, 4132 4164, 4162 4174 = 1.9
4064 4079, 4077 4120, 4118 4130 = 2.7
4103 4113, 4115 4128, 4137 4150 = -2.1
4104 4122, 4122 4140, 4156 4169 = -0.4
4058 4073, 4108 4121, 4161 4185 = -0.3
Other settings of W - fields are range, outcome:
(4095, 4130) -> 45.8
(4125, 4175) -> 47.2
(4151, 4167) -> 47.8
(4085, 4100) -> 46.3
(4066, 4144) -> 45.5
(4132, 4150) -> 44.3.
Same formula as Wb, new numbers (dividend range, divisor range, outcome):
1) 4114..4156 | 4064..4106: 1.05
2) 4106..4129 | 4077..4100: 1.07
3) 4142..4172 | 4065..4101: 1.08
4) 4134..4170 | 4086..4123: 1.07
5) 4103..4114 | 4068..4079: 0.96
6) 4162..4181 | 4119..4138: 0.97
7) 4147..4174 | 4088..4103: 1.12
